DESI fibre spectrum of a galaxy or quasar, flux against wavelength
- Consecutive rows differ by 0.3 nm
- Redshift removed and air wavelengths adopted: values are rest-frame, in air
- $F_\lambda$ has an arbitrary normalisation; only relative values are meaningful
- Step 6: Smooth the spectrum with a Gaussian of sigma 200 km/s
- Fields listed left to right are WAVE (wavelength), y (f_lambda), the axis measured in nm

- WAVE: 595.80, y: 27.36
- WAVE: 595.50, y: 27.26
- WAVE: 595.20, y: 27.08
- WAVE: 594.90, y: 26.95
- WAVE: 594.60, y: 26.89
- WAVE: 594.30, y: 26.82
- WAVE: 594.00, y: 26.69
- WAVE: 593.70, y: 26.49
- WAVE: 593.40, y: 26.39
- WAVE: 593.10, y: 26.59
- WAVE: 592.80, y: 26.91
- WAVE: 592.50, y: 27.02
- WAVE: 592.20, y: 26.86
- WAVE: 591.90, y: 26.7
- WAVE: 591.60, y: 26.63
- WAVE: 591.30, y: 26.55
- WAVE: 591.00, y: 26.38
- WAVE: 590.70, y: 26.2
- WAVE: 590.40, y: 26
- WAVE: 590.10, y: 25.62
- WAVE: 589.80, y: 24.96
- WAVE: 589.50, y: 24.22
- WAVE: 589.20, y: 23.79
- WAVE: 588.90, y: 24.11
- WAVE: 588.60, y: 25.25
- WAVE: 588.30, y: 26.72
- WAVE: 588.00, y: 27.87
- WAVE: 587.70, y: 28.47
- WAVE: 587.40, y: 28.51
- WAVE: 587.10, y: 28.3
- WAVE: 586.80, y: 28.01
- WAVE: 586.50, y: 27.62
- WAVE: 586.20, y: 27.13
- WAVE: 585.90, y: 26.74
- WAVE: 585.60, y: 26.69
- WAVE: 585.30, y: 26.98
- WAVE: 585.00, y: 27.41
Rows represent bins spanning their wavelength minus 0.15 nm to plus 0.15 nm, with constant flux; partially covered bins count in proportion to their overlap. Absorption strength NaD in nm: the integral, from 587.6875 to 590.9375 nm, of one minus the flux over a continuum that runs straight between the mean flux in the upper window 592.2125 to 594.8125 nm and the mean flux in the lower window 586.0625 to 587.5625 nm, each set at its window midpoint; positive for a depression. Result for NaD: 0.22 nm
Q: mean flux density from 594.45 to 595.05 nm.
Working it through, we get 26.9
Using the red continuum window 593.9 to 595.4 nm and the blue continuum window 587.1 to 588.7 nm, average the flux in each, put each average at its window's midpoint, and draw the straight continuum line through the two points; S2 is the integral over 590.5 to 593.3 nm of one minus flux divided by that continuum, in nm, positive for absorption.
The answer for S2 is 0.05 nm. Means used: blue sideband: 27.5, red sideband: 26.9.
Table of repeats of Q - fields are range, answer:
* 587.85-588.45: 27.3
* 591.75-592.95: 26.9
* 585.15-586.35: 26.9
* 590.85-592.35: 26.6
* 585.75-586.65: 27.2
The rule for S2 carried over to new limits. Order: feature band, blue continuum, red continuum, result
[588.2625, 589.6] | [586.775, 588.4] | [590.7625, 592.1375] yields 0.14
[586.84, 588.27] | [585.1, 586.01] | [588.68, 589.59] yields -0.16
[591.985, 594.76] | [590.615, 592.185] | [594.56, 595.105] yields 0.00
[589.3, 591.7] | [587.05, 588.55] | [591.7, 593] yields 0.13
